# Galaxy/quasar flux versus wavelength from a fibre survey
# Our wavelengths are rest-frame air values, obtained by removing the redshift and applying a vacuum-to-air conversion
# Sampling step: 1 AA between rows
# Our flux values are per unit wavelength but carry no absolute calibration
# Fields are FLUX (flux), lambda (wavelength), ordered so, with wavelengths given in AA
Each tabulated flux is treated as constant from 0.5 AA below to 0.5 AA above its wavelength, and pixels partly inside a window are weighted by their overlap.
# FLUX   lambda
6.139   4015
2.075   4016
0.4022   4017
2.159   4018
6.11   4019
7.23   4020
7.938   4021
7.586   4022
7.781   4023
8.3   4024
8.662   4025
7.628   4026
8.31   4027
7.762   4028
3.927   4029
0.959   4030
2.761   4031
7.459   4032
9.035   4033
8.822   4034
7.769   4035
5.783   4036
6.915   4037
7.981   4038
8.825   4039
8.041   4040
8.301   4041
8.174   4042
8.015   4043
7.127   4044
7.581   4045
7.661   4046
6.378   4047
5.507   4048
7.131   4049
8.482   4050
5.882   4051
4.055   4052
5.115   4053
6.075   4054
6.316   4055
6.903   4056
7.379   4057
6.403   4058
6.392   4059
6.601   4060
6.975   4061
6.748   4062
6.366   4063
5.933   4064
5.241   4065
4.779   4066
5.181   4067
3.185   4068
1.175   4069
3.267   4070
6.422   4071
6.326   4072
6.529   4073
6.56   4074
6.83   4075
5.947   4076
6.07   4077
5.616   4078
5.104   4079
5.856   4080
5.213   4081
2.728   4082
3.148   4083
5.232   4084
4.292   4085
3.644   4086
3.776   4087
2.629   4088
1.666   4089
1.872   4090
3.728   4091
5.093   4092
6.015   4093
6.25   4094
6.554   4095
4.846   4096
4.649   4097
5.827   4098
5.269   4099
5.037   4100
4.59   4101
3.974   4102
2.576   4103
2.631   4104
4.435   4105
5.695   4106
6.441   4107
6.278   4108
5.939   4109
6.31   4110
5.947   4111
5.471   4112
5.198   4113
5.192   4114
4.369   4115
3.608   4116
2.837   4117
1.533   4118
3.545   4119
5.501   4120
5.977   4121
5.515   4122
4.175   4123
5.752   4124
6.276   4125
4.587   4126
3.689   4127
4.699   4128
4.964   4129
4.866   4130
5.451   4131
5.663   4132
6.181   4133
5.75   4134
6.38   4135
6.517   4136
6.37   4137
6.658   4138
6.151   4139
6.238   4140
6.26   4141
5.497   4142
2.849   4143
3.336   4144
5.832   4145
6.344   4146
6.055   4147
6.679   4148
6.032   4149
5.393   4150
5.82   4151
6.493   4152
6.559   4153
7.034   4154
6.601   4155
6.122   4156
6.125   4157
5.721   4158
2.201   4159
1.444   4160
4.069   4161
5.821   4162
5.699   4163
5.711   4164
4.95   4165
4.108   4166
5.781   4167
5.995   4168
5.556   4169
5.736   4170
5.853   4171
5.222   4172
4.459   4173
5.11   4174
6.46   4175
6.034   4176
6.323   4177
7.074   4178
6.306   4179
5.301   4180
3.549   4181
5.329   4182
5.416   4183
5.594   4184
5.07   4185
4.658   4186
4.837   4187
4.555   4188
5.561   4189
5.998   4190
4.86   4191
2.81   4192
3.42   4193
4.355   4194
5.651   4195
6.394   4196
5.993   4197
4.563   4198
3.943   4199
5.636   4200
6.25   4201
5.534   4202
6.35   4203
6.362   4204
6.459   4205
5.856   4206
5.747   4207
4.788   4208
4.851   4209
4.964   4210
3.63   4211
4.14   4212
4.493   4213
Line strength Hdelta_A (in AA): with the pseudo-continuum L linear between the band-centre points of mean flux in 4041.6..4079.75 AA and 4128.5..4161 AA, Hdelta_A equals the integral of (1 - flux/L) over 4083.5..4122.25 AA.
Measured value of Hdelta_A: 8.1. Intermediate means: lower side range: 6.08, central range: 4.61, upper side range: 5.59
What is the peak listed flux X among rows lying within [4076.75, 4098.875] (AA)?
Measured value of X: 6.554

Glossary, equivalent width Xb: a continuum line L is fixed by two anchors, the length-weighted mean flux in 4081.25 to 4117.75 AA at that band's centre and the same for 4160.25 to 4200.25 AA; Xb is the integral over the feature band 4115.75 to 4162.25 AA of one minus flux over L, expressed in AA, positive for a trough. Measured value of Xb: -3.75 AA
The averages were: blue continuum 4.53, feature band 5.26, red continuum 5.22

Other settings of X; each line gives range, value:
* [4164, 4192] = 7.074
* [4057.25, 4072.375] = 6.975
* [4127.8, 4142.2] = 6.658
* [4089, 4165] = 7.034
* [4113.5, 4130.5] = 6.276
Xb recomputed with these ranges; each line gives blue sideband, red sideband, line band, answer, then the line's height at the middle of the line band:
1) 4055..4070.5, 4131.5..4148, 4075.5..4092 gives 4.2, 5.6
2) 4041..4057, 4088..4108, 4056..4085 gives 1.7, 5.81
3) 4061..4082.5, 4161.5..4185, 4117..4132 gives 2.0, 5.43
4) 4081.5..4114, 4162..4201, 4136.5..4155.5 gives -3.4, 5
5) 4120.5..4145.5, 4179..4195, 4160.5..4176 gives -1.1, 5.04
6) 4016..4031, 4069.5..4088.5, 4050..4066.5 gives -2.6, 5.31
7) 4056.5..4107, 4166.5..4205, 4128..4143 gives -1.7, 5.19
